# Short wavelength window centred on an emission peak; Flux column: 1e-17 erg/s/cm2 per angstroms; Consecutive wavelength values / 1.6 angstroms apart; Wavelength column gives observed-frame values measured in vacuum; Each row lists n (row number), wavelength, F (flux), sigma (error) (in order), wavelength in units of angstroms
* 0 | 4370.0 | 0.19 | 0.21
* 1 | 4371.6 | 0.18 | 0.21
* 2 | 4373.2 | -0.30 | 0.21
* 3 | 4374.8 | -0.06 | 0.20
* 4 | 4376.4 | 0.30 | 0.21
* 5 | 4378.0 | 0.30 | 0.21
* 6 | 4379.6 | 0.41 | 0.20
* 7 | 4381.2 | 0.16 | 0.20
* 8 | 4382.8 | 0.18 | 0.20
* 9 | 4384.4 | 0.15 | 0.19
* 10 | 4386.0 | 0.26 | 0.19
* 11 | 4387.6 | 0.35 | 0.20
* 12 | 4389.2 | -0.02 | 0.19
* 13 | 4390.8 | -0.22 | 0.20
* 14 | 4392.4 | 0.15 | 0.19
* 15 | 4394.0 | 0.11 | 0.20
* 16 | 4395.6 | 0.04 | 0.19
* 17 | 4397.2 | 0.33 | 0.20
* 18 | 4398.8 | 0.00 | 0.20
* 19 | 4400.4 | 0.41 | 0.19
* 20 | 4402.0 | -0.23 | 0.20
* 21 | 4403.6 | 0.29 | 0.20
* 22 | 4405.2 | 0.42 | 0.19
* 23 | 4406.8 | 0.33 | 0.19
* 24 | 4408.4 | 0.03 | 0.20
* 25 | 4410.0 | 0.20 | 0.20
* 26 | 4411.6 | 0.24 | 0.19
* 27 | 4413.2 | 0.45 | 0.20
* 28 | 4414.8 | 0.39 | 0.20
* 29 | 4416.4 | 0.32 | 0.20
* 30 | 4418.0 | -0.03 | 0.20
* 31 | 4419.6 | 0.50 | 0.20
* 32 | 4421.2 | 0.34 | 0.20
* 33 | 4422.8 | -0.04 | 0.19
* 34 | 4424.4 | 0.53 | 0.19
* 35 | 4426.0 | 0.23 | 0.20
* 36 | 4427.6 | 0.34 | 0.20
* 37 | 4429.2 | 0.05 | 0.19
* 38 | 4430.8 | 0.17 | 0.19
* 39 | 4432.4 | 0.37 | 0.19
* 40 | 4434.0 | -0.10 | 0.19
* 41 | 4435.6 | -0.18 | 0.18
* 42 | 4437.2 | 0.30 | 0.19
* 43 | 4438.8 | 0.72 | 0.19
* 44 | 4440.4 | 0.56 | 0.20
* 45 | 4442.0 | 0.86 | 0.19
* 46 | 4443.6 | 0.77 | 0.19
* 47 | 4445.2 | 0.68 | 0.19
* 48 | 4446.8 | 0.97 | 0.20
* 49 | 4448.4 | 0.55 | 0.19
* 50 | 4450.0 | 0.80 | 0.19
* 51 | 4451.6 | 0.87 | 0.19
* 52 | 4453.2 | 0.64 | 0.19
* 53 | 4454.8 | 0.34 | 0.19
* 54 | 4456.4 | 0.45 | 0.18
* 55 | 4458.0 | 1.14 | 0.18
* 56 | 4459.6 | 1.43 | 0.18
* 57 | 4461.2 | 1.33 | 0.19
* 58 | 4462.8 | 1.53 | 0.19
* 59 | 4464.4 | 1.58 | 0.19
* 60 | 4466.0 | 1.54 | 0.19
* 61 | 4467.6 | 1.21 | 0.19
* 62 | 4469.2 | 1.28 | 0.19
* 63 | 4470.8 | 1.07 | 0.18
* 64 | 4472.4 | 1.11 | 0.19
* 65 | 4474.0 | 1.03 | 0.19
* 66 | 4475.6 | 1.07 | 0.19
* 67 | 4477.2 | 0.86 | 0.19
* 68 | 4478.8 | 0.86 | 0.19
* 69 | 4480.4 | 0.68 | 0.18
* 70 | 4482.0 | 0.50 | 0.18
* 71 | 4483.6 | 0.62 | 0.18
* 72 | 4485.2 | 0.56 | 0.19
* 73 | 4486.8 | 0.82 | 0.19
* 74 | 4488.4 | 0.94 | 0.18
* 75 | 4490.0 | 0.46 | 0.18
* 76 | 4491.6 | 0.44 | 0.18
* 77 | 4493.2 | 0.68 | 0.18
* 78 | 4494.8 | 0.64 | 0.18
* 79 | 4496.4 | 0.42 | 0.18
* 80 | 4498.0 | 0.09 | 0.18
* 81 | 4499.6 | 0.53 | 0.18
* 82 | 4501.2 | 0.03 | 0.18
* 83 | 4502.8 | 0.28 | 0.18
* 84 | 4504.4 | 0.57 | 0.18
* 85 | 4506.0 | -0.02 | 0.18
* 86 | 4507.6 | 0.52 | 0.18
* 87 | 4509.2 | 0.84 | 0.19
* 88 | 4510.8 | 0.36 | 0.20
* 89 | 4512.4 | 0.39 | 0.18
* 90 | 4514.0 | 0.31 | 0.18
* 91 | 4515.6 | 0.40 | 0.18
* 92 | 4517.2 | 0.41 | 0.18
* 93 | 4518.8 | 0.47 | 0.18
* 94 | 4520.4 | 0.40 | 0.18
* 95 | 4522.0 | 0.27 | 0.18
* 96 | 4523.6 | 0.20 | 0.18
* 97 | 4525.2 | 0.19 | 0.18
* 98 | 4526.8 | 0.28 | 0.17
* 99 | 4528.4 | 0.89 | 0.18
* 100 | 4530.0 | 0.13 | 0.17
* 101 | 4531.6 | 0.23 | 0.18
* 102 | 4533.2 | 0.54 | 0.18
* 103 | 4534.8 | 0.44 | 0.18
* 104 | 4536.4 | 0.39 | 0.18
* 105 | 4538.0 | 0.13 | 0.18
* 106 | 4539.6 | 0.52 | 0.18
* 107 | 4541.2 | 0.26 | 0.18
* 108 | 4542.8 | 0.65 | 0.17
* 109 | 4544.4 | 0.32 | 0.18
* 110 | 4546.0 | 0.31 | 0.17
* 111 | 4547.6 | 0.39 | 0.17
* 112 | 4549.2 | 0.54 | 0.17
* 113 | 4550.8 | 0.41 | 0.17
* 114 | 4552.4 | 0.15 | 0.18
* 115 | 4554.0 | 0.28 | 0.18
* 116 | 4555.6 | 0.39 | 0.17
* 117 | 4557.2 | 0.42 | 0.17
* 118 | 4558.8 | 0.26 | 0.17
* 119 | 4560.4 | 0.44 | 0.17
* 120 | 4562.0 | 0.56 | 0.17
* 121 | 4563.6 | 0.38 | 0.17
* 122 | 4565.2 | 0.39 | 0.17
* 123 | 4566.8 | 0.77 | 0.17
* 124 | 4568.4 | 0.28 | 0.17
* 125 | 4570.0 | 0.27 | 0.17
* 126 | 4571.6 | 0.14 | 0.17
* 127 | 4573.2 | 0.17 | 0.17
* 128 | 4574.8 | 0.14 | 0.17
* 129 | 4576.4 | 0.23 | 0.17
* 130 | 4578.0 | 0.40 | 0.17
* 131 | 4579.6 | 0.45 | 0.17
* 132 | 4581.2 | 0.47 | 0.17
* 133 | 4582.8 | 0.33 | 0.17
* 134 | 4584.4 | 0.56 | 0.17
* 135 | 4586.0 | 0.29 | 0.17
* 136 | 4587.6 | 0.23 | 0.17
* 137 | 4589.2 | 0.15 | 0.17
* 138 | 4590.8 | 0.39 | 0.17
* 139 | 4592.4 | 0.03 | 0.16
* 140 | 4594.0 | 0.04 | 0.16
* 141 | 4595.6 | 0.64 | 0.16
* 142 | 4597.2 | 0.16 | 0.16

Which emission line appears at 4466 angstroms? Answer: Ly-alpha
